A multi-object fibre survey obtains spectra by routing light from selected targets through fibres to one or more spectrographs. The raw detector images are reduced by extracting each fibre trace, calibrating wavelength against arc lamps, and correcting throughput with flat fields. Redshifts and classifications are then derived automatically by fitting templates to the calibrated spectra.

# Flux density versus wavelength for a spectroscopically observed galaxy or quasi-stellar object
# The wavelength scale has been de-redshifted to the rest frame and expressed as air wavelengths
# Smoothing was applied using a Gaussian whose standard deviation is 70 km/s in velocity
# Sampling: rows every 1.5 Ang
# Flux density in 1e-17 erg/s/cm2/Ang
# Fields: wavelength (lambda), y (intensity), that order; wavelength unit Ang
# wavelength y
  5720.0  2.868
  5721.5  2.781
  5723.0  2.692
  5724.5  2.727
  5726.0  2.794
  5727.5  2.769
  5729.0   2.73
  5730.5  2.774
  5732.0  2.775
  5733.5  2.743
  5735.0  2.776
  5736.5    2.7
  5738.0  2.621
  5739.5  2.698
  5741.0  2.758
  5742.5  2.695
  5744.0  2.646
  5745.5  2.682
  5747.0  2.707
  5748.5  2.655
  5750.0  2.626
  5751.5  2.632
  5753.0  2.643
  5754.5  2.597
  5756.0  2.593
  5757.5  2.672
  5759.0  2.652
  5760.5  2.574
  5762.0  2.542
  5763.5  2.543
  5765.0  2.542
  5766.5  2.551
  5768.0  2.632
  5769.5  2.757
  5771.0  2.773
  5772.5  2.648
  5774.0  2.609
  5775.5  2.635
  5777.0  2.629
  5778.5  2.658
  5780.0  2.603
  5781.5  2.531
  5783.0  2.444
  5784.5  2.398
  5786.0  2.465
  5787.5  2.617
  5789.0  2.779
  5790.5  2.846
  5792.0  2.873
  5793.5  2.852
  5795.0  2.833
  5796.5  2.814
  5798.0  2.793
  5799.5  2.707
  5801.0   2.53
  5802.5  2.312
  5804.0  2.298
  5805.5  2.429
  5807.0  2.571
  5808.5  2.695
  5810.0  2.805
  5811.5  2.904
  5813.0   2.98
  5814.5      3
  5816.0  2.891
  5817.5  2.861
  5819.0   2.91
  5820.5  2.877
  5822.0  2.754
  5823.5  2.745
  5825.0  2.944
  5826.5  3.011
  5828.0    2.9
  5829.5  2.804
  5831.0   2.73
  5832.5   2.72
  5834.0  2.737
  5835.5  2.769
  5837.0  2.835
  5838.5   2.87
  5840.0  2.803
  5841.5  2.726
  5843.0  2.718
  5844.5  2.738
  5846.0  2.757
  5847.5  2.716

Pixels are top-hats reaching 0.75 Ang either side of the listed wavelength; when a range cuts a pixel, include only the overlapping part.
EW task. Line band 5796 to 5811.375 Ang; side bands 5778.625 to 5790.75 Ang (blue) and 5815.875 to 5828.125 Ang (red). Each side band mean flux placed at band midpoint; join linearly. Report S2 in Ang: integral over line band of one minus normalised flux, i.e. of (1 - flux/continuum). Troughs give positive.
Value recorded 0.7 Ang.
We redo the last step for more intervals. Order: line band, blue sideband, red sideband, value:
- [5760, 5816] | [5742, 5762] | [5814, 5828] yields 2.3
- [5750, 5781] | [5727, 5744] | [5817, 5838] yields 1.5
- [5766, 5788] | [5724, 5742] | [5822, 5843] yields 1.4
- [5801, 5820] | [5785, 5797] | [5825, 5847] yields 0.4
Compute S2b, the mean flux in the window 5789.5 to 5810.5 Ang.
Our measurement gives 2.67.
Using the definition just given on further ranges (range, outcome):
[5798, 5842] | 2.76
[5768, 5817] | 2.68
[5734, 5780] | 2.65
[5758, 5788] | 2.59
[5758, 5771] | 2.61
